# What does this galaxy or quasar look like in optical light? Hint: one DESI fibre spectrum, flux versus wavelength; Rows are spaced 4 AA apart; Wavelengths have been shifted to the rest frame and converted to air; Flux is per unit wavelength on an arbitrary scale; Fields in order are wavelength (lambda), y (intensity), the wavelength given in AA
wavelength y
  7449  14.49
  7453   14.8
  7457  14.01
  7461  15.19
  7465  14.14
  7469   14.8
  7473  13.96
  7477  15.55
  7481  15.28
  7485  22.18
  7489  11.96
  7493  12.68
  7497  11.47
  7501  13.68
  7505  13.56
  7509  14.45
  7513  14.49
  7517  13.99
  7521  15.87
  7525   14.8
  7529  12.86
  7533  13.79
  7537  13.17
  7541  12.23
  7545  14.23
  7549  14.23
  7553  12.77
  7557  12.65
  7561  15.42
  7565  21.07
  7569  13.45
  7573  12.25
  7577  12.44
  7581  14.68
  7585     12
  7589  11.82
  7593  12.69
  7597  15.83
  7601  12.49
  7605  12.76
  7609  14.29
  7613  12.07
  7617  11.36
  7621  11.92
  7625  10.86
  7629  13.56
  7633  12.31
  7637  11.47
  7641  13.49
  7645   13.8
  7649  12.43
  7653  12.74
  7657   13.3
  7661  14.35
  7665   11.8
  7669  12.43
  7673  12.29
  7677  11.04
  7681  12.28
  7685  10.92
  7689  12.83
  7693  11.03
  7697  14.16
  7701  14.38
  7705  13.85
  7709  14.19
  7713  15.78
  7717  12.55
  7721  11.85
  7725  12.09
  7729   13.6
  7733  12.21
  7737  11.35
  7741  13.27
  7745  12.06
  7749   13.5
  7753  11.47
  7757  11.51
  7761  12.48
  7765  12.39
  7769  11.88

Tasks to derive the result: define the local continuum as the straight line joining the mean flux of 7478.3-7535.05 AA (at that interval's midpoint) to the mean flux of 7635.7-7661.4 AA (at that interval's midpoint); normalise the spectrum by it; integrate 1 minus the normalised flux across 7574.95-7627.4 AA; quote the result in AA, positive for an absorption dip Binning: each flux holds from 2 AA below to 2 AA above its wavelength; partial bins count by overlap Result 3.0 AA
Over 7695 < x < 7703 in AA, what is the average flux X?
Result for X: 14.3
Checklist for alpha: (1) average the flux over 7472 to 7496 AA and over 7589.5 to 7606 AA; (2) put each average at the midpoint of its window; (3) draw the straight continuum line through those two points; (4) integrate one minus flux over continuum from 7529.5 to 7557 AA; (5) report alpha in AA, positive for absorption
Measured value 1.7 AA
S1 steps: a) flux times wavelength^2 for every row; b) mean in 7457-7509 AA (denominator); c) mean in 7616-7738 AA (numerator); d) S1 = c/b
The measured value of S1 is 0.9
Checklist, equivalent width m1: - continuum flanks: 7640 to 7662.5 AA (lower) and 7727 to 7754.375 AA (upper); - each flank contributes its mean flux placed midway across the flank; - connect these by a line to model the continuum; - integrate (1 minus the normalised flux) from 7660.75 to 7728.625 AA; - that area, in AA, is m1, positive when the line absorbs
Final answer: 0.7 AA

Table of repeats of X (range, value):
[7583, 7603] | 13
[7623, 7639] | 12.1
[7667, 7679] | 11.9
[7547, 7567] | 15.2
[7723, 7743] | 12.5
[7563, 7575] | 15.6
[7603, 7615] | 13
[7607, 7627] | 12.1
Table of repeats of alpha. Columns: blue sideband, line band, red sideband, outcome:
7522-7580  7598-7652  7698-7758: 3.9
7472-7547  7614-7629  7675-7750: 1.9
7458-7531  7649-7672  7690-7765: 0.8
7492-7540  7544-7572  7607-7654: -3.1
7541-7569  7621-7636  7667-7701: 1.3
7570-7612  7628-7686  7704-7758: 1.8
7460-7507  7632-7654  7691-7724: 1.6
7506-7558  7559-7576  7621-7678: -2.4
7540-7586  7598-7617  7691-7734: 1.3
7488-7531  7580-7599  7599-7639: -1.0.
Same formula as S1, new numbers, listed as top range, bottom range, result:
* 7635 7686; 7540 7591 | 0.93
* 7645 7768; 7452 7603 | 0.94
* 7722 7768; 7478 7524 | 0.90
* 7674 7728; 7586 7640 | 1.05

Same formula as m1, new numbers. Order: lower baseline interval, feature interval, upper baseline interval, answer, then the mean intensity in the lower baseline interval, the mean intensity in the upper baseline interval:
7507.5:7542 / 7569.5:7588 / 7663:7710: 0.9 AA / 14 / 12.6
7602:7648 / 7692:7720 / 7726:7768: -3.0 AA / 12.5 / 12.4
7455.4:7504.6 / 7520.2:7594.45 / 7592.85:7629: -1.7 AA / 14.5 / 12.7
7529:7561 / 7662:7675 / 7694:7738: 0.9 AA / 13.4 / 13.3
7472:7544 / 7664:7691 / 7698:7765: 2.6 AA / 14.2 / 12.9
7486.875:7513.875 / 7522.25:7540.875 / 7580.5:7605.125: -0.6 AA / 13.2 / 13.1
